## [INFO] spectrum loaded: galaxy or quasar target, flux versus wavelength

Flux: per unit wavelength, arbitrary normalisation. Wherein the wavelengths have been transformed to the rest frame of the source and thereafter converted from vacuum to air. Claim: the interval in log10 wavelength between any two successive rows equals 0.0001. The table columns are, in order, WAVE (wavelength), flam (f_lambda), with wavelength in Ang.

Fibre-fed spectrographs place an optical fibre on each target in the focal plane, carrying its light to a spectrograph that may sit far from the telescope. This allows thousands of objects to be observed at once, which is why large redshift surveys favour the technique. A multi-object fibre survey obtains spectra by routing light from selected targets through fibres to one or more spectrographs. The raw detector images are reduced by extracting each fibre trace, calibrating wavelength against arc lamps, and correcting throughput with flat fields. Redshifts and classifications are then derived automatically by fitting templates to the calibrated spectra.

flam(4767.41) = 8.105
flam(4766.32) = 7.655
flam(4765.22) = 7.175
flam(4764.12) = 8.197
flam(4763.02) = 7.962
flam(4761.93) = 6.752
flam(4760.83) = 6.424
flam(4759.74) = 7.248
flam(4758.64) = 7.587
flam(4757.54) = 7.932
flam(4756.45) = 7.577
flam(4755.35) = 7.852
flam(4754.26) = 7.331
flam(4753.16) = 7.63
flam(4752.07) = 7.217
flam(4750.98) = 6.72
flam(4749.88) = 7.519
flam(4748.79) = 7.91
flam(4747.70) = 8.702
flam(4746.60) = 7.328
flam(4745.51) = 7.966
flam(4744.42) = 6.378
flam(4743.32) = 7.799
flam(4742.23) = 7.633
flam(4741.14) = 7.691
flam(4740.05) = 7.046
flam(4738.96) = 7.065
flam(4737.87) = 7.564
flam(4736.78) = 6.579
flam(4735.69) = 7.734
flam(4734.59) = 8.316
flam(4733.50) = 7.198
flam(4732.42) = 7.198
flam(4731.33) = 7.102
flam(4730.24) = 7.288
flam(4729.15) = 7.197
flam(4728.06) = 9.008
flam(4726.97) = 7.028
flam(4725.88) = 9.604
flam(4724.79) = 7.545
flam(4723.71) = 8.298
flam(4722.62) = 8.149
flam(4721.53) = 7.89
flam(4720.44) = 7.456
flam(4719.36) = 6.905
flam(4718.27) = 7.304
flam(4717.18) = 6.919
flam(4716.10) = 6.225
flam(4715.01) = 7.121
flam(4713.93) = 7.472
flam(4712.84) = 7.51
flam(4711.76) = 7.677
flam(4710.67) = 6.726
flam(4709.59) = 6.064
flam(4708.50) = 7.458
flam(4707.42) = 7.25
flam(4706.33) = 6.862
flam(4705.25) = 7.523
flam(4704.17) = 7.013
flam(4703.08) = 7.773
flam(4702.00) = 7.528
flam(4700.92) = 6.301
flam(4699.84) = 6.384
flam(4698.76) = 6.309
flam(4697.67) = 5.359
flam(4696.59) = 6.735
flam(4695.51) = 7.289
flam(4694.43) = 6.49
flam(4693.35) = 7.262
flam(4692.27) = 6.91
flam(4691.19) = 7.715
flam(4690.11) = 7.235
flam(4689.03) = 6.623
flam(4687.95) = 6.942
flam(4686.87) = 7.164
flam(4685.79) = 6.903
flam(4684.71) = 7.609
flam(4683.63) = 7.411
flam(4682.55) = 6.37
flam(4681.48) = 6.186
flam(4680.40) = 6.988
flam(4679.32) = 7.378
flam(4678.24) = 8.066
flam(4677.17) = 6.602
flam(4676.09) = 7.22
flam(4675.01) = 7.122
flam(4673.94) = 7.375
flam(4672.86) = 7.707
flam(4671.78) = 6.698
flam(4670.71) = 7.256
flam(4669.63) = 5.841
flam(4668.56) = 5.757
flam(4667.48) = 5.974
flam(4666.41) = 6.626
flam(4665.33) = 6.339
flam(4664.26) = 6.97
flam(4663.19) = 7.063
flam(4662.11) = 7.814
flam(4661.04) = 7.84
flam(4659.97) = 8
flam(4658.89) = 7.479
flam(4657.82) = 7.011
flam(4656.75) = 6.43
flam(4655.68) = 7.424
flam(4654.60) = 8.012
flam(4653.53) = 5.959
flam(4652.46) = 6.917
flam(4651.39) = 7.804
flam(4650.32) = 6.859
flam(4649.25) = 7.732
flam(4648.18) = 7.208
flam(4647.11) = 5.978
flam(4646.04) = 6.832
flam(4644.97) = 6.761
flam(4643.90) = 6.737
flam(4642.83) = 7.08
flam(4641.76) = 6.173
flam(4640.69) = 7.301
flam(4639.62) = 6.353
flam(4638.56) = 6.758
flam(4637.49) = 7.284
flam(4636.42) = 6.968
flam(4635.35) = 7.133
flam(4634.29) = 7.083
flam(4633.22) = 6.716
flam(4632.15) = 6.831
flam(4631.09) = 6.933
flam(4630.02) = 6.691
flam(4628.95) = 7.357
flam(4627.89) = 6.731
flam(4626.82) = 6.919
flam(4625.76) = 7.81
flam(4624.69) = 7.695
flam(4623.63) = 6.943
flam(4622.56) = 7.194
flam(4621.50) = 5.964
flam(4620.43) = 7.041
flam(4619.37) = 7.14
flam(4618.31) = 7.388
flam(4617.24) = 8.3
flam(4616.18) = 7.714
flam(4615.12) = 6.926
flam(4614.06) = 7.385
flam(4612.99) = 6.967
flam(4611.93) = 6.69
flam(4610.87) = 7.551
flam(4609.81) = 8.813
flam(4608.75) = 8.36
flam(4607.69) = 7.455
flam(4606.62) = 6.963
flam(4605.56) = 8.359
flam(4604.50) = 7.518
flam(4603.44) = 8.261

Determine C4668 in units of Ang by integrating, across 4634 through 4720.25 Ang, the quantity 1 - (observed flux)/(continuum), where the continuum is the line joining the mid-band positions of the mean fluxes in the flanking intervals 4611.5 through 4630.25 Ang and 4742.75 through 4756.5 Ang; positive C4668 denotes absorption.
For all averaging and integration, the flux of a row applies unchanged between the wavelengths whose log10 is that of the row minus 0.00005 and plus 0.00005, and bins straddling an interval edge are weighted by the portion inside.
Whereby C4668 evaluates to 4.04 Ang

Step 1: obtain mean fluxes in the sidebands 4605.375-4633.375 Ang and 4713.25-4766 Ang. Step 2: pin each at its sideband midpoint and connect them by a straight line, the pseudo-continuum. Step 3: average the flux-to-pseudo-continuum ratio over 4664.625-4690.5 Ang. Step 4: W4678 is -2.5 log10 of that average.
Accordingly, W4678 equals 0.076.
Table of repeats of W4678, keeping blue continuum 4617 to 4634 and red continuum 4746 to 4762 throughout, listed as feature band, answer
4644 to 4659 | 0.02 mag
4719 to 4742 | -0.03 mag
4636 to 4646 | 0.05 mag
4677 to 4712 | 0.05 mag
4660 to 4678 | 0.04 mag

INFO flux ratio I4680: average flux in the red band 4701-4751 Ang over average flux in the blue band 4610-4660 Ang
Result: 1.1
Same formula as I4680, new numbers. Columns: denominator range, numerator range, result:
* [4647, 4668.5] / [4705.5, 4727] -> 1.05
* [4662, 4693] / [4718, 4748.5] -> 1.10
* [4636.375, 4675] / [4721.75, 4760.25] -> 1.09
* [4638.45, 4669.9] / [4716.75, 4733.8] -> 1.11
